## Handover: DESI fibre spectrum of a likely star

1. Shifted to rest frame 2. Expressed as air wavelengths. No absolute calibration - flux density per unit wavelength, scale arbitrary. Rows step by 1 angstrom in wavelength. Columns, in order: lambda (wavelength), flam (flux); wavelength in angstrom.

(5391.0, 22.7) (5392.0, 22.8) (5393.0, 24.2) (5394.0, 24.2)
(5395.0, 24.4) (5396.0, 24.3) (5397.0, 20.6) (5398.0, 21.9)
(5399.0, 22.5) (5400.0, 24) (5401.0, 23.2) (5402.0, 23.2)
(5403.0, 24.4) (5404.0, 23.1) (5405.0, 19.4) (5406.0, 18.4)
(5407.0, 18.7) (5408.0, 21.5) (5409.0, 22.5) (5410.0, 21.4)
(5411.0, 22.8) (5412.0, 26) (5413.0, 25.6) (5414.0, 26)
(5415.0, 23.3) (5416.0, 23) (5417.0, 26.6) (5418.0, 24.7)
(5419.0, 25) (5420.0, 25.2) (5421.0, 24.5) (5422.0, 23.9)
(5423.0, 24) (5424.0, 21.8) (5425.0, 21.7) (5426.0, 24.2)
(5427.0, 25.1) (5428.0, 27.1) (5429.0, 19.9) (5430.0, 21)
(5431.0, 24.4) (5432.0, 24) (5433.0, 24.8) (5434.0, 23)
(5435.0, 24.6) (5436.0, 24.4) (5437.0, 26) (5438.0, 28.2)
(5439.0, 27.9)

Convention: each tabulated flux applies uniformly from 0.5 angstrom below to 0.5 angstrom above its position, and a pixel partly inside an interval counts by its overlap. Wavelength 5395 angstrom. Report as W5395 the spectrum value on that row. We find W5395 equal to 24.4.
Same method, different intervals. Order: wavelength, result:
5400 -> 24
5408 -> 21.5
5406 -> 18.4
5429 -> 19.9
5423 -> 24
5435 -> 24.6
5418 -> 24.7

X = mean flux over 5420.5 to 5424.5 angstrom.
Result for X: 23.5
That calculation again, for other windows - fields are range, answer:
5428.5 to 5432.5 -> 22.3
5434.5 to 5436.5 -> 24.5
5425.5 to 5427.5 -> 24.6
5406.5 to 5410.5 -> 21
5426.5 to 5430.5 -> 23.3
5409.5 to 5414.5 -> 24.4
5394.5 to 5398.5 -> 22.8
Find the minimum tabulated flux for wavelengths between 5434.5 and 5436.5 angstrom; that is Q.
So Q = 24.4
